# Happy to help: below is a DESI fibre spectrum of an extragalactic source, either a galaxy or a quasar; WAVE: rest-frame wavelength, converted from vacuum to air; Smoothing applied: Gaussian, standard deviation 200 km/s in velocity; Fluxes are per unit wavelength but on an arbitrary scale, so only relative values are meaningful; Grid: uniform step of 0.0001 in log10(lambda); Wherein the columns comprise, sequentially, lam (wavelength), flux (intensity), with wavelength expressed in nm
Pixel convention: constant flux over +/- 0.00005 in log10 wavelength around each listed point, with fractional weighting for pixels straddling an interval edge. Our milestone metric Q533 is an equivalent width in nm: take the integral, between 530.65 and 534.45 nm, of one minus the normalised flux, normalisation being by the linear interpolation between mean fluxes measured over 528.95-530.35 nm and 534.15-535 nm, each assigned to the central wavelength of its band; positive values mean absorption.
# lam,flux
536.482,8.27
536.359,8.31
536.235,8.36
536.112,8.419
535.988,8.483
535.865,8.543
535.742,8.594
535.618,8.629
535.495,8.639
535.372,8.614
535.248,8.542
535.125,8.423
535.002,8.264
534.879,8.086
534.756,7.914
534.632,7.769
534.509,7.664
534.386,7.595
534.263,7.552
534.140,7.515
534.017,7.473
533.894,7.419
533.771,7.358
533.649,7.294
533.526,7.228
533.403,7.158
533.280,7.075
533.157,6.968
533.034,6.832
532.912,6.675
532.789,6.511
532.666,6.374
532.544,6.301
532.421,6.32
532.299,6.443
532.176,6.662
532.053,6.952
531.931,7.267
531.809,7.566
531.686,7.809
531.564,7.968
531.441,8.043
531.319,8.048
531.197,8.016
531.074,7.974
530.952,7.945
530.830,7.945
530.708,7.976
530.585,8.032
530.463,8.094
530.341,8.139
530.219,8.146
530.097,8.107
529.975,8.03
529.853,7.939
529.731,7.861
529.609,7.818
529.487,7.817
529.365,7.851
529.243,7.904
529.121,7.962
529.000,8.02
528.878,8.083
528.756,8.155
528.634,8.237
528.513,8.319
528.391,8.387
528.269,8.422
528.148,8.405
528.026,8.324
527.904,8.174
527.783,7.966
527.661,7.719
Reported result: 0.270 nm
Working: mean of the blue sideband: 7.96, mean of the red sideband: 7.78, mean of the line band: 7.3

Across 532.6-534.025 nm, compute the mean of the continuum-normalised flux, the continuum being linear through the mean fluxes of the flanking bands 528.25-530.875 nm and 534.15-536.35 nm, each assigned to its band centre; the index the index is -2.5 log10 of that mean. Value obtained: 0.16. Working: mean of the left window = 8.05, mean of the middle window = 7.01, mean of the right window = 8.22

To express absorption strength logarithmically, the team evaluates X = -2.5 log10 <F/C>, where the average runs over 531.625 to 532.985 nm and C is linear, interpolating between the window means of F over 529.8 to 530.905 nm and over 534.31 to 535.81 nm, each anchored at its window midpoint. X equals 0.19 mag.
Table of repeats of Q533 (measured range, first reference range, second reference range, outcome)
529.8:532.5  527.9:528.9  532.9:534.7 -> 0.039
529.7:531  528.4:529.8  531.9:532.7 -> -0.098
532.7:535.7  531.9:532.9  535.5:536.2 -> -0.006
